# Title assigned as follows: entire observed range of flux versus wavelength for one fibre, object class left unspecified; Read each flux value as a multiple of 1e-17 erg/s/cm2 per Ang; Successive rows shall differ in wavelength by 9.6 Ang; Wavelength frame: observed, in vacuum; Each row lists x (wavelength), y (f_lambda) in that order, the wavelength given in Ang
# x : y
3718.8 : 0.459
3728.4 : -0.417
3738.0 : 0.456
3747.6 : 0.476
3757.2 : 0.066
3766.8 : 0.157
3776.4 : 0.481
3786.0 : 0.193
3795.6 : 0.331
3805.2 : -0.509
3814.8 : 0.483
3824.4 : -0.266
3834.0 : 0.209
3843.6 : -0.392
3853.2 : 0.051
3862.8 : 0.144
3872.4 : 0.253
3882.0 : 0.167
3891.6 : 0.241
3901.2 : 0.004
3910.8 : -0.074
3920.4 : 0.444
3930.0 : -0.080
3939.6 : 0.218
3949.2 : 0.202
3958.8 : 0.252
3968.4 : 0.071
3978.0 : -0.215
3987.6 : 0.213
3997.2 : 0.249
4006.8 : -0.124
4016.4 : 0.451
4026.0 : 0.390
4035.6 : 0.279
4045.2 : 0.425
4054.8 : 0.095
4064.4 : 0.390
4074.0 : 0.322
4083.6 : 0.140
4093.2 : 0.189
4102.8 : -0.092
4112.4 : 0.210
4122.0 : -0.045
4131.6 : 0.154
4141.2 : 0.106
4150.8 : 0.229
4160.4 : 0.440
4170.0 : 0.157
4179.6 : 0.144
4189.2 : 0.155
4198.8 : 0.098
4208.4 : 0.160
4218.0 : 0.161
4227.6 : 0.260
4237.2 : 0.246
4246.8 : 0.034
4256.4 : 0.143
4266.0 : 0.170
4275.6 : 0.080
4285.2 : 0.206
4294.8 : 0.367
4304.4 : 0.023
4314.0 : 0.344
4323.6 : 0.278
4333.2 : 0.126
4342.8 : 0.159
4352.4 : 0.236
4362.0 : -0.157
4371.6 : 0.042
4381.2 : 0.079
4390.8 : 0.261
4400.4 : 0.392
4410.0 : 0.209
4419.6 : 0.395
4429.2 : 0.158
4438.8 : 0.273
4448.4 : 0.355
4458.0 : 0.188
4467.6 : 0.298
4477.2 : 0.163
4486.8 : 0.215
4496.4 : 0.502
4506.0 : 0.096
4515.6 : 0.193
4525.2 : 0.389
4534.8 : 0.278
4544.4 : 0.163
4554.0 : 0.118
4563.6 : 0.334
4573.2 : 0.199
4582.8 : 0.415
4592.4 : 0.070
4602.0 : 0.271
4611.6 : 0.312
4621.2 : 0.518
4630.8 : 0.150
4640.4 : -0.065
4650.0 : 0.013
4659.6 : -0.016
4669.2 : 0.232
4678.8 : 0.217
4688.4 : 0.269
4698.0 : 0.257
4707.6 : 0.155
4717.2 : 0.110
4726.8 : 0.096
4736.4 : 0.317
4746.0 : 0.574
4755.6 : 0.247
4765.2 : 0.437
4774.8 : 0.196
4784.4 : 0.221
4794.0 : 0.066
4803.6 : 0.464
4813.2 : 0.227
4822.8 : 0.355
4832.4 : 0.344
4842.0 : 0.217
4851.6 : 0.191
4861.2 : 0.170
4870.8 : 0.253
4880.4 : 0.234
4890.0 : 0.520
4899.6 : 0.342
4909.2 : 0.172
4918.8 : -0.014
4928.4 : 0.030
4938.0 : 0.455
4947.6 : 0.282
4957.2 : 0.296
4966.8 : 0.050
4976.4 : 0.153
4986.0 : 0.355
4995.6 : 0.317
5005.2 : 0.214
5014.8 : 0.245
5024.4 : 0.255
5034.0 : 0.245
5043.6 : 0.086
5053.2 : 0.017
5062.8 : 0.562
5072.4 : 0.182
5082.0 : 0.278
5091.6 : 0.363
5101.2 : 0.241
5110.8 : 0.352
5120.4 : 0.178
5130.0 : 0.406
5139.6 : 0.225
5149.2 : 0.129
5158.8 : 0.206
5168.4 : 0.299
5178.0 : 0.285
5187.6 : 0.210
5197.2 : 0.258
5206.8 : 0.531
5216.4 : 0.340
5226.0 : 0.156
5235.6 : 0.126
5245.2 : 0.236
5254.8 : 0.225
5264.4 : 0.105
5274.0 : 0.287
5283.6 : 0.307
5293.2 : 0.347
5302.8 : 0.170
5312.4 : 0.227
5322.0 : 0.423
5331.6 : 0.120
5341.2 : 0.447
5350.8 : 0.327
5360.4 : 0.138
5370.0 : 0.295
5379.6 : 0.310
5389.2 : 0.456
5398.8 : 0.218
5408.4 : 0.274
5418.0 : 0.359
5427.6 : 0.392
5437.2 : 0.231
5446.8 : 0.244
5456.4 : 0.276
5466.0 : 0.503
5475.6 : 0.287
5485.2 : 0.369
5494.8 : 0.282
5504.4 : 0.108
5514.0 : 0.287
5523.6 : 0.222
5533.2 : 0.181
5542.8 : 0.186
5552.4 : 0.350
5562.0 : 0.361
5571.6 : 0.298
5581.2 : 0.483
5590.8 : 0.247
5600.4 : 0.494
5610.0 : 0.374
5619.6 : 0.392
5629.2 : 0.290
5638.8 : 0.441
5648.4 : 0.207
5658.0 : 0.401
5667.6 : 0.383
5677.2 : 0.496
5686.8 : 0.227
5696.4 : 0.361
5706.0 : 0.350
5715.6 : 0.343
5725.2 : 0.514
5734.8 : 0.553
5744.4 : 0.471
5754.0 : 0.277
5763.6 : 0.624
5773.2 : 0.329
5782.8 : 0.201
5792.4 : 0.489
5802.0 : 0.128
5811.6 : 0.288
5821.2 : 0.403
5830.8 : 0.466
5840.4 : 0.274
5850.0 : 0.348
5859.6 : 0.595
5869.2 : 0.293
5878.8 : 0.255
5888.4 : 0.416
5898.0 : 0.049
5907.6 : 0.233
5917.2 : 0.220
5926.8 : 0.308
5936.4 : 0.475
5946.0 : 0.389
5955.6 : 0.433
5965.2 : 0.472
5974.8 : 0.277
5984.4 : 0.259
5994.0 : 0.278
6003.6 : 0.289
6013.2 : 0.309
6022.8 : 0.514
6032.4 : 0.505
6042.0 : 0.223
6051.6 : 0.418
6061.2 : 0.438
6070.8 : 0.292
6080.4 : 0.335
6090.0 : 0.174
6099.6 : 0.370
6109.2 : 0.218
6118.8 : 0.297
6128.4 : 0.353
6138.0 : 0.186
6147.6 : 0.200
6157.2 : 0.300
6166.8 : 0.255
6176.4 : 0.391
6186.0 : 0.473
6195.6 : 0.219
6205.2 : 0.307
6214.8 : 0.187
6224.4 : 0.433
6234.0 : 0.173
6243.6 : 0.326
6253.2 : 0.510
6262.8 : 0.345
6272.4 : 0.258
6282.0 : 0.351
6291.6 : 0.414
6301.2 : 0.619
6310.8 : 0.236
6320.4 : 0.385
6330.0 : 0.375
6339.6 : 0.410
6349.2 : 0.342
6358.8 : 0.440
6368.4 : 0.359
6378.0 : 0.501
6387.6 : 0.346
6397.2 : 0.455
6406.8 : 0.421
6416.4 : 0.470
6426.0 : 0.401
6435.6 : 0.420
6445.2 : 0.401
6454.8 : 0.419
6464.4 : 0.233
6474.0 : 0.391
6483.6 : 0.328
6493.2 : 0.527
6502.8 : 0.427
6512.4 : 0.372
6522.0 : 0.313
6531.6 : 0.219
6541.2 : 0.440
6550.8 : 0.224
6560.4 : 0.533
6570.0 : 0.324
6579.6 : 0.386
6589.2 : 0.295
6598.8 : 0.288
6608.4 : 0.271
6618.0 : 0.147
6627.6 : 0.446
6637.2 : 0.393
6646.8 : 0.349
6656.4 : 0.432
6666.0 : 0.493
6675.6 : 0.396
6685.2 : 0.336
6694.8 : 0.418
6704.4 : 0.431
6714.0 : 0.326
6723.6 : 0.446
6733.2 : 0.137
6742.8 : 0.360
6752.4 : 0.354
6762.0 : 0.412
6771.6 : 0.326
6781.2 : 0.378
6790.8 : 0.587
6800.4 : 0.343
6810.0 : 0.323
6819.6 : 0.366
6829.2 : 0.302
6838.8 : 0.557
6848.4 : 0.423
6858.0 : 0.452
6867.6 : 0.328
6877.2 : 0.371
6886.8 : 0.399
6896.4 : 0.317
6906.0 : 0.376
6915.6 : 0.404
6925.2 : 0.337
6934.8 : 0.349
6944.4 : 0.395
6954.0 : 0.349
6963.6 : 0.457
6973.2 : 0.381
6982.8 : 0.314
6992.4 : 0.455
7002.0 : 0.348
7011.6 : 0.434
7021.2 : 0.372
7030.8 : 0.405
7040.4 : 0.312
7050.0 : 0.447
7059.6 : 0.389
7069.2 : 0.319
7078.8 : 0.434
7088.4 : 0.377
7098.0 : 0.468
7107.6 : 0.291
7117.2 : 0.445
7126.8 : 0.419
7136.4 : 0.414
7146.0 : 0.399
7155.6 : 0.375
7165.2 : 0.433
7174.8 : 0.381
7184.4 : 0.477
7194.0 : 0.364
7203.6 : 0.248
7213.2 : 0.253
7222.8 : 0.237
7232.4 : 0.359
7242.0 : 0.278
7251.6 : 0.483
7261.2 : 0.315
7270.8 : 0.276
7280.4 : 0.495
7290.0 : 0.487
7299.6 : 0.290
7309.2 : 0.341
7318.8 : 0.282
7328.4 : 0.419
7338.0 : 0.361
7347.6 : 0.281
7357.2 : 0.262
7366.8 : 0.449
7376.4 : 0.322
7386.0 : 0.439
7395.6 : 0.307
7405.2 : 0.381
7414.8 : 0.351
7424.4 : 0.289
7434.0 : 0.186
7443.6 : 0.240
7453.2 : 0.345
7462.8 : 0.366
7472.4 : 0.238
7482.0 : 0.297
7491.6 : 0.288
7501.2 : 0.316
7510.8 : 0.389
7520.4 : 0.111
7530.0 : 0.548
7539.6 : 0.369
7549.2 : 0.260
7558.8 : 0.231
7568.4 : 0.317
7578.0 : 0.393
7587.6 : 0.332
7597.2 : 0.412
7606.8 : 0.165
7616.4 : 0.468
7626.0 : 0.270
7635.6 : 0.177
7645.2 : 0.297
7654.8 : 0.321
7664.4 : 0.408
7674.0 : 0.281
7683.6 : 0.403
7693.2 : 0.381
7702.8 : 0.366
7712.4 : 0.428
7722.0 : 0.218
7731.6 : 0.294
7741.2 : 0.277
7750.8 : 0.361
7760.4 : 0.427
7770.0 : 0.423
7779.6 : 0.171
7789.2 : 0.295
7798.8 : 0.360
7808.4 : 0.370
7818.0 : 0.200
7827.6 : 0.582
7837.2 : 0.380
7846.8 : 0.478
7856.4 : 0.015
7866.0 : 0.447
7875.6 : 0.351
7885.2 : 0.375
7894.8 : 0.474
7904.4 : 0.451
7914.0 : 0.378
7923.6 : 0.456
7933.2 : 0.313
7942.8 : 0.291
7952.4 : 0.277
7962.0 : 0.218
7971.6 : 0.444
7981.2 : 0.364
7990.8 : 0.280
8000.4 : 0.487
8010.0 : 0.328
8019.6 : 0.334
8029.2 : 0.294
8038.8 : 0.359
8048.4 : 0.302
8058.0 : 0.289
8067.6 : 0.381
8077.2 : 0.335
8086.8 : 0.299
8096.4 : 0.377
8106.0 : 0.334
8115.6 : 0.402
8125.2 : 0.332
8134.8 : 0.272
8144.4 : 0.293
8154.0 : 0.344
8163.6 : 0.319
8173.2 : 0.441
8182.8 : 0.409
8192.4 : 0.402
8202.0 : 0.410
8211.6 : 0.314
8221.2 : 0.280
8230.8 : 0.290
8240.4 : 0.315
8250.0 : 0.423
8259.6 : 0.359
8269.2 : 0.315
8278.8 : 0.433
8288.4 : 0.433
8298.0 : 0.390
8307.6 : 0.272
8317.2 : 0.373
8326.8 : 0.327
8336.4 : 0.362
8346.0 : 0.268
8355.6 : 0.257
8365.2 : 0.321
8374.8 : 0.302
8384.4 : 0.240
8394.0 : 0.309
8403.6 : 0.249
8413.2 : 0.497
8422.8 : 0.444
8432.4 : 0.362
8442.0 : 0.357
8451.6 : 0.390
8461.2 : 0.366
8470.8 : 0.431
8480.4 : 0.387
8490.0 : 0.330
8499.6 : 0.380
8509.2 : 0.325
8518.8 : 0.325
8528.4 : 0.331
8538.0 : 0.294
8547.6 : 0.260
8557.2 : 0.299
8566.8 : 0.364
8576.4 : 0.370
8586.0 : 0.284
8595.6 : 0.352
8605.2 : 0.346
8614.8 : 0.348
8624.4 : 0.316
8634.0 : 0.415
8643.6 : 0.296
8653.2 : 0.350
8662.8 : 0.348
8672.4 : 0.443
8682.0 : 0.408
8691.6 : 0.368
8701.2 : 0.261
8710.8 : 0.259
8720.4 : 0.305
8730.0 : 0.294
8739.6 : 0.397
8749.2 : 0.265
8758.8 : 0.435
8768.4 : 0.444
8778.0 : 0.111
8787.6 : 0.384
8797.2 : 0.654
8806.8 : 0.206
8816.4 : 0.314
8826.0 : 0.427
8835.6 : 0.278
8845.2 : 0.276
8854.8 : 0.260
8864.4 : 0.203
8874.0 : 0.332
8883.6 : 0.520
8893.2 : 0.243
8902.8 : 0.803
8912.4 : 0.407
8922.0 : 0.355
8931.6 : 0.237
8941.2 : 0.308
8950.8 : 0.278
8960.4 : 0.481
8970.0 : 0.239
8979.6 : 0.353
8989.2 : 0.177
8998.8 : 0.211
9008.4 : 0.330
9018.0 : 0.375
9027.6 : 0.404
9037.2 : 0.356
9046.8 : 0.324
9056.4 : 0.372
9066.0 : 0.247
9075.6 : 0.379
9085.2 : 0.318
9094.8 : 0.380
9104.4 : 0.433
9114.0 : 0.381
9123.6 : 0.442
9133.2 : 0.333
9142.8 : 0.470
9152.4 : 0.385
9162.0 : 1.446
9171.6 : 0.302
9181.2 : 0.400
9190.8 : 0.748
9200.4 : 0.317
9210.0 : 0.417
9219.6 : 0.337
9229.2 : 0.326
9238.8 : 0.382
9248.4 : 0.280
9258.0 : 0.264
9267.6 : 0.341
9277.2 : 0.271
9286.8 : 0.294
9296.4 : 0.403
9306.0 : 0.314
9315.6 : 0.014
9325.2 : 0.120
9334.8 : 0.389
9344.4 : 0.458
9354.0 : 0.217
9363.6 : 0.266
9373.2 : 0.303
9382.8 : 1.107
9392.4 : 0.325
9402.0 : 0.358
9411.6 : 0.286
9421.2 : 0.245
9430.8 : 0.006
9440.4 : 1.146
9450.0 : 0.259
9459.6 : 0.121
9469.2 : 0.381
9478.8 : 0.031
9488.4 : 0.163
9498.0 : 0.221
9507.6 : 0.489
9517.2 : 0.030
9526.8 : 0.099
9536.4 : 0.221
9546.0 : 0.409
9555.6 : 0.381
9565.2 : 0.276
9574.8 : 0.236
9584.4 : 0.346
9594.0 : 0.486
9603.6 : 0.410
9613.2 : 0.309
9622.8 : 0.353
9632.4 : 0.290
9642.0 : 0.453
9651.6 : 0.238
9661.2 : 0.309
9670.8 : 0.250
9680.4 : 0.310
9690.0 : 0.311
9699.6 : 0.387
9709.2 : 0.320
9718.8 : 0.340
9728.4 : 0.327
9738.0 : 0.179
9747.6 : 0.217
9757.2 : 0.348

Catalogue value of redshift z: 0.40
